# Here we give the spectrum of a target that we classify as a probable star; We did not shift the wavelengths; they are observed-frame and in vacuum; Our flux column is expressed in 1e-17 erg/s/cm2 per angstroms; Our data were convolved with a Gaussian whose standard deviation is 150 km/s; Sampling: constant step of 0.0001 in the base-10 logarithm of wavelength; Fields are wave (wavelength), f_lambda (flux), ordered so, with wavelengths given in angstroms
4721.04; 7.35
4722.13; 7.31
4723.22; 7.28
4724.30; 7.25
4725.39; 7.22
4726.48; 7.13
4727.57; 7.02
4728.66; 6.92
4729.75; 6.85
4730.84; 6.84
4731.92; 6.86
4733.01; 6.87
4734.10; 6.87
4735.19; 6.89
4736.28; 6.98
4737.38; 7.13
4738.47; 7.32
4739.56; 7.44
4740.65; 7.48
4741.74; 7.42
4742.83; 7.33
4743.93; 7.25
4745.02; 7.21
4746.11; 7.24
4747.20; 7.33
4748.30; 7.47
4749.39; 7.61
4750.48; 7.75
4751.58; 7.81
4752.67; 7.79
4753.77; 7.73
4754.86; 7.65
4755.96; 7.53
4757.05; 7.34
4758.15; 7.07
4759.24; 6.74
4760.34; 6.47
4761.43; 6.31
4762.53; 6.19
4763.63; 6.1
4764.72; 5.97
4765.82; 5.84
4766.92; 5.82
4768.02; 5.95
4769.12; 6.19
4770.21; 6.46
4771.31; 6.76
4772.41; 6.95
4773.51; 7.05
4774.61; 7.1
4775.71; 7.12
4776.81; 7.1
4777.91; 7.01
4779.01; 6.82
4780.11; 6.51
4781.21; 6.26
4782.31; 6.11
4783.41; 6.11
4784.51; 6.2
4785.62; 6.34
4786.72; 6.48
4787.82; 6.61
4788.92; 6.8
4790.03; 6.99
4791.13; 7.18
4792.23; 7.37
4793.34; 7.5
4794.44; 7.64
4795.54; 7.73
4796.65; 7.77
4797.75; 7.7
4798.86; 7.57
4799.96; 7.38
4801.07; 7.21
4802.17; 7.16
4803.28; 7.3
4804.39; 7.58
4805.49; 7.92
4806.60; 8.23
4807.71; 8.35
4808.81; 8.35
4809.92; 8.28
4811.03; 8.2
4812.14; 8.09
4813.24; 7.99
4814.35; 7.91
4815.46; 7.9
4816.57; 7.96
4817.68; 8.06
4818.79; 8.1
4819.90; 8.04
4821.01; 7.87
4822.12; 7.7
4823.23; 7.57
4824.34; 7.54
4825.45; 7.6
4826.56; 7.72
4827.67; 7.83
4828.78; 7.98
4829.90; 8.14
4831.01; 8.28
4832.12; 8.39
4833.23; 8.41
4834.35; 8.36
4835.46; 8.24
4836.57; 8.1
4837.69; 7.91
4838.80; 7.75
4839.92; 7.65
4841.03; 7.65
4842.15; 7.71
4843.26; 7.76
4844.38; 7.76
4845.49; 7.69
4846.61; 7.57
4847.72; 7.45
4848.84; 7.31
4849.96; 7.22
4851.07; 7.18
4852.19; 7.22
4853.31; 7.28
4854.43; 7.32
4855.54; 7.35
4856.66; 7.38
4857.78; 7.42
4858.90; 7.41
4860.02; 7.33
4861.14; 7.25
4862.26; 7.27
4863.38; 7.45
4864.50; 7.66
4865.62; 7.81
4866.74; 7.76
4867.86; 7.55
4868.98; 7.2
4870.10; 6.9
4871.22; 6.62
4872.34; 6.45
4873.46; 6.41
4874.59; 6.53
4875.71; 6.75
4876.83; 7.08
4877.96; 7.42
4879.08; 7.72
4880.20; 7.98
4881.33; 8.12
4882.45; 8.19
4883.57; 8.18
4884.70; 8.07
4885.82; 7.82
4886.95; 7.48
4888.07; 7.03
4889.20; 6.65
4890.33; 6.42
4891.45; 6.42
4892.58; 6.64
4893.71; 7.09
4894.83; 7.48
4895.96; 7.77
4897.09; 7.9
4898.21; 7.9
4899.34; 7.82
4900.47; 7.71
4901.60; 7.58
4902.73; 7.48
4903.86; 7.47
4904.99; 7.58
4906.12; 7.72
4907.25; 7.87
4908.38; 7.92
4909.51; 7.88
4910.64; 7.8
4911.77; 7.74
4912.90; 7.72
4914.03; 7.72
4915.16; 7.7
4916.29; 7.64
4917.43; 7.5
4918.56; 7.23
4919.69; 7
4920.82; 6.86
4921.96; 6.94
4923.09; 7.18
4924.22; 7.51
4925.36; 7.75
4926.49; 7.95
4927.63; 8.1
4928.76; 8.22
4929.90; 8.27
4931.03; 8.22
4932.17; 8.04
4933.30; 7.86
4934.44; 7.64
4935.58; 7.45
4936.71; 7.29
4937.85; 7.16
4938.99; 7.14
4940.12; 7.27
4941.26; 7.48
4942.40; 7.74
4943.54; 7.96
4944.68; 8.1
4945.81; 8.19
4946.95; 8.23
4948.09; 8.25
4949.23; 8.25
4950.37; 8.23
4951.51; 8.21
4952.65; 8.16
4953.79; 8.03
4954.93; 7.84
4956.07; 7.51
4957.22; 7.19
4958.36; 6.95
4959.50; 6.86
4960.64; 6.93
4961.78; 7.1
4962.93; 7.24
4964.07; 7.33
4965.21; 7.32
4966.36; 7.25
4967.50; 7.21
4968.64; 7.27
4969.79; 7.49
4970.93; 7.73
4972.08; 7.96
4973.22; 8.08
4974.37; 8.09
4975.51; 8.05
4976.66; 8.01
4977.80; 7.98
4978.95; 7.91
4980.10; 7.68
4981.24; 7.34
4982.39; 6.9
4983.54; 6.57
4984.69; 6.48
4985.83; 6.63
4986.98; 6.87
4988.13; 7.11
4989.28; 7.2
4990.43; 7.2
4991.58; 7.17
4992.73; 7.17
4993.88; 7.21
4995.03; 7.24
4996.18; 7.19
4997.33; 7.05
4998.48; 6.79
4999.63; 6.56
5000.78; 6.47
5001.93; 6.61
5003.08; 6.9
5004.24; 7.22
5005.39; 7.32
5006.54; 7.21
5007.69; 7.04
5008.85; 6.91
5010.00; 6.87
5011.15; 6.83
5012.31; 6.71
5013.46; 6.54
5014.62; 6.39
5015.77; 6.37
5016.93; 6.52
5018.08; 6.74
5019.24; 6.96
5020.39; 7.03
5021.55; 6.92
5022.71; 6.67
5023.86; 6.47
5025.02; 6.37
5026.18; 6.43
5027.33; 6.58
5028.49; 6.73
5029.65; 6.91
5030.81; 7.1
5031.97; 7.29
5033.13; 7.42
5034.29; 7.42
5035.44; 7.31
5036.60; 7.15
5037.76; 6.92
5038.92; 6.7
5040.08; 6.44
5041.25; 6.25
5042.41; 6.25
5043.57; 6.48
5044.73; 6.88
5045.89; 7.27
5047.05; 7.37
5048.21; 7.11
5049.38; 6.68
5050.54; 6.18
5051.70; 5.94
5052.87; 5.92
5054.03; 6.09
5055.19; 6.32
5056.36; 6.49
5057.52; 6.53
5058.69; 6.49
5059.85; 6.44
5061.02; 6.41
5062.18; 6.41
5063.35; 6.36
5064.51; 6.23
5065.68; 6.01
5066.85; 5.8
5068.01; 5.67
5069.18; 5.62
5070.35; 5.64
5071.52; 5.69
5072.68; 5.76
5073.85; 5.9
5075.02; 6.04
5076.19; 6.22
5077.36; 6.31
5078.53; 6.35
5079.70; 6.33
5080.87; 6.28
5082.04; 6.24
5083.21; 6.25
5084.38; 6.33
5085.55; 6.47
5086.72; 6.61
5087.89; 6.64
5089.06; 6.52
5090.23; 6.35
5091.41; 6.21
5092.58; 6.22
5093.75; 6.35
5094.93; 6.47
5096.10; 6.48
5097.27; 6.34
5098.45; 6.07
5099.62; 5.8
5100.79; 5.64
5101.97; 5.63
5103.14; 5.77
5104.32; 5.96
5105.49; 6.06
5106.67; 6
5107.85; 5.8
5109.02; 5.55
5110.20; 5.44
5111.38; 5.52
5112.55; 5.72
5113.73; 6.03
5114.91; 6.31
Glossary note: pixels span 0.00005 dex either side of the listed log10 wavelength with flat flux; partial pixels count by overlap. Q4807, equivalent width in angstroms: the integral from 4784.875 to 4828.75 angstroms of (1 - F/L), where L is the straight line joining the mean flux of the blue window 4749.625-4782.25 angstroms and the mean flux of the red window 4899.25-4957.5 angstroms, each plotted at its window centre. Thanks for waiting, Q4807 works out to -3.69 angstroms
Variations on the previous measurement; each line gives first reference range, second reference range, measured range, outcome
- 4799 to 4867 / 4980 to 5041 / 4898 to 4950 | -2.8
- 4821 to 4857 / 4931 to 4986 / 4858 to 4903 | 1.9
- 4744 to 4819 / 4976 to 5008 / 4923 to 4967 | -3.4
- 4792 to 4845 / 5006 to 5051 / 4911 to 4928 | -0.3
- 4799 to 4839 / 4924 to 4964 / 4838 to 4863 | 1.3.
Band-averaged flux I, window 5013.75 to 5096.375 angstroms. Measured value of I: 6.47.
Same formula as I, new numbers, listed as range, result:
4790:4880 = 7.61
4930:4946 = 7.69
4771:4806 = 7.04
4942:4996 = 7.52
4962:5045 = 7.04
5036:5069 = 6.45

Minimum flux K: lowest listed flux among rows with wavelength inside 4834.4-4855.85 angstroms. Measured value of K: 7.18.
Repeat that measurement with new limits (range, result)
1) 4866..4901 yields 6.41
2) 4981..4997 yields 6.48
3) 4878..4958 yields 6.42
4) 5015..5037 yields 6.37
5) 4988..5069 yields 5.67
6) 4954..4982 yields 6.86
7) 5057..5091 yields 5.62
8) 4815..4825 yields 7.54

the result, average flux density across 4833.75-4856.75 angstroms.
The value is 7.62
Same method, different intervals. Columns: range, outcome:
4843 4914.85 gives 7.43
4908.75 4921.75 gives 7.52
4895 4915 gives 7.73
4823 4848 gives 7.88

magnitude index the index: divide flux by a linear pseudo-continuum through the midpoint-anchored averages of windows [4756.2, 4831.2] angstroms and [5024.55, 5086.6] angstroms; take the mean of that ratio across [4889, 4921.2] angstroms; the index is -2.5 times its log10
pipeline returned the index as -0.09 mag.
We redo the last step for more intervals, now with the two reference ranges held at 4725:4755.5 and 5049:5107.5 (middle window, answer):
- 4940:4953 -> -0.21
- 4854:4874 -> -0.06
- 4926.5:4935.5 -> -0.20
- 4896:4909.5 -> -0.15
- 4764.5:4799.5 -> 0.05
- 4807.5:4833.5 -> -0.14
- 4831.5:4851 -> -0.13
